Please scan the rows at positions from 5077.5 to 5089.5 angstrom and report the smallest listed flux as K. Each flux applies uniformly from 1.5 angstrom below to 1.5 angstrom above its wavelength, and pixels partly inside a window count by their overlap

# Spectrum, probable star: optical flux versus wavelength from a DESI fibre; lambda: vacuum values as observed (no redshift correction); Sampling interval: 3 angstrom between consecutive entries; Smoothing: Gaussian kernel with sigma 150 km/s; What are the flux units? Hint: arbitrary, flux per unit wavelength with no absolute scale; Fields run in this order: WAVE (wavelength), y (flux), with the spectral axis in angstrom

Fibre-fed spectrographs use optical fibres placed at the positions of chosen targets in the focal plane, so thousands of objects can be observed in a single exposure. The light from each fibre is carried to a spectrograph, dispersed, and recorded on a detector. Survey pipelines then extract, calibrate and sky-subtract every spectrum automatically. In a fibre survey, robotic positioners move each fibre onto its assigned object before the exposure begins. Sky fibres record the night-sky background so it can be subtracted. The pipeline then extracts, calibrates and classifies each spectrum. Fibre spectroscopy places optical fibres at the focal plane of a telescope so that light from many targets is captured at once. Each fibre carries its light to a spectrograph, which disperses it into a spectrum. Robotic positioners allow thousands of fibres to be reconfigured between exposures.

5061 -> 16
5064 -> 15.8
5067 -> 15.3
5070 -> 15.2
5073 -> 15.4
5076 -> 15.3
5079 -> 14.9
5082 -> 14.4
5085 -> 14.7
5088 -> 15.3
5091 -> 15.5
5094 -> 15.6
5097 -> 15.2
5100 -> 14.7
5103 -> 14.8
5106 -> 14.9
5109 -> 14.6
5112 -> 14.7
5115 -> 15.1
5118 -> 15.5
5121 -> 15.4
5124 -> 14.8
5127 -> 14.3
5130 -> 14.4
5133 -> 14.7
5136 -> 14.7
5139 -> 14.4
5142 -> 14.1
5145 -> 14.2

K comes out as 14.4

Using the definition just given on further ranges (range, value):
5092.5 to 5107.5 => 14.7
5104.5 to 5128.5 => 14.3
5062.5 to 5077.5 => 15.2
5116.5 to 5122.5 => 15.4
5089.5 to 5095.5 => 15.5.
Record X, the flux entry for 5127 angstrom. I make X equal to 14.3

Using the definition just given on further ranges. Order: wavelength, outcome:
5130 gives 14.4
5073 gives 15.4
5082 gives 14.4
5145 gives 14.2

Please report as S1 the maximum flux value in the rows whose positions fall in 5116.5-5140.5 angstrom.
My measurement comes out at 15.5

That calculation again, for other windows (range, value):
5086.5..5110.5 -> 15.6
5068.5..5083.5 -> 15.4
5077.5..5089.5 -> 15.3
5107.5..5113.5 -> 14.7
